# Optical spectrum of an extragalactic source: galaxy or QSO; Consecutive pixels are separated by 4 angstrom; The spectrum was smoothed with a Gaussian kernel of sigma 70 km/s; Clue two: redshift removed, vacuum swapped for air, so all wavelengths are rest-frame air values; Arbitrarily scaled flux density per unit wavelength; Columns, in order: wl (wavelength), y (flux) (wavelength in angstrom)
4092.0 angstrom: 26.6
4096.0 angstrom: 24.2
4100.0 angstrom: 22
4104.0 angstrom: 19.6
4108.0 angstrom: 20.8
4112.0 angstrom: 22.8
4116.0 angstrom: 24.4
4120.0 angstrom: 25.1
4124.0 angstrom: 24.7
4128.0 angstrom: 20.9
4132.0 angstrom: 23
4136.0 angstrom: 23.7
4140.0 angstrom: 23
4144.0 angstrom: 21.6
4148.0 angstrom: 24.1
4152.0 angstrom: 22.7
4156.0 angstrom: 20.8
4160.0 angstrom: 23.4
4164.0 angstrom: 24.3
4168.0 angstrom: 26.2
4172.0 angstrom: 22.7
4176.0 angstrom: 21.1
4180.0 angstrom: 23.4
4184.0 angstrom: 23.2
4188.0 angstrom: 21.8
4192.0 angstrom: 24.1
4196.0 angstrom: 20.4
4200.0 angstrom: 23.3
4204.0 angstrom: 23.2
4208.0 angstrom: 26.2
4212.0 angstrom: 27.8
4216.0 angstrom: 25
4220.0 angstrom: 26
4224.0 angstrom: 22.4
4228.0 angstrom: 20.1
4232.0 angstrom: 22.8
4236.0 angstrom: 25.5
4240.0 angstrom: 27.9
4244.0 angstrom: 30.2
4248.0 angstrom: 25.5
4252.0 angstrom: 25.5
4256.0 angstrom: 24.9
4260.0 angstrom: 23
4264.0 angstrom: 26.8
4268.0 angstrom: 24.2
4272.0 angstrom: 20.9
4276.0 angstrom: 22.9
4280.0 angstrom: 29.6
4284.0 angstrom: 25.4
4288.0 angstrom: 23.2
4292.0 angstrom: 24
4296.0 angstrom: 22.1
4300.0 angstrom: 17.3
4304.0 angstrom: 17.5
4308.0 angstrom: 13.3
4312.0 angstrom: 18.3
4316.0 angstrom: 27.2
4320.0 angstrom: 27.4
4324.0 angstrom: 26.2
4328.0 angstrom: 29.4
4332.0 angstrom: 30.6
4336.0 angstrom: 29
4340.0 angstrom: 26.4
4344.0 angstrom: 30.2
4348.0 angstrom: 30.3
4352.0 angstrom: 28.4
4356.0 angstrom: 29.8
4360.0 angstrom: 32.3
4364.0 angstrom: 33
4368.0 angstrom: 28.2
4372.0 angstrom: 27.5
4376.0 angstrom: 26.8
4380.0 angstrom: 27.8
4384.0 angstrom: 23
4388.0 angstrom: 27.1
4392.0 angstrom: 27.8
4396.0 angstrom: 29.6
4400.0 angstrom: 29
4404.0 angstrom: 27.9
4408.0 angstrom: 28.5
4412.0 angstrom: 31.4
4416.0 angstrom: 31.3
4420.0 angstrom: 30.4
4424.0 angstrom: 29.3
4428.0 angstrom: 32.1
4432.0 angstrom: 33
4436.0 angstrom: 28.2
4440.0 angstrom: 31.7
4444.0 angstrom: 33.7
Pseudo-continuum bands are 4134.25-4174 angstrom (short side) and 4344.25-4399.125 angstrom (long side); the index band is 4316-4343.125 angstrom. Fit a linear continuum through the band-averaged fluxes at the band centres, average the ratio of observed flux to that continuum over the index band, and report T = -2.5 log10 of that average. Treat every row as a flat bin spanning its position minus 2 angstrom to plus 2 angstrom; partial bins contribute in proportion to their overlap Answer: -0.02 mag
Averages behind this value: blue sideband 23.2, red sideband 28.6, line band 28.2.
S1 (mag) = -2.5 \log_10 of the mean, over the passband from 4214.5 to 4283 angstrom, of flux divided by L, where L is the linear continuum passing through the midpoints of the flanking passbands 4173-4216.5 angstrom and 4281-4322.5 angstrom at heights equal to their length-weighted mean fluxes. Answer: -0.103 mag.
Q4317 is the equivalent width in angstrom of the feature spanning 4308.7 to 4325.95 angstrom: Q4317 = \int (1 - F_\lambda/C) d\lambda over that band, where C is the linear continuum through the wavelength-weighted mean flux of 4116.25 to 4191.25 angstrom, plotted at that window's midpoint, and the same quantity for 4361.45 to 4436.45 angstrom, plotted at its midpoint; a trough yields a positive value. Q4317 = 2.0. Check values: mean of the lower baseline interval 23.1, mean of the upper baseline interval 29.1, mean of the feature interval 23.9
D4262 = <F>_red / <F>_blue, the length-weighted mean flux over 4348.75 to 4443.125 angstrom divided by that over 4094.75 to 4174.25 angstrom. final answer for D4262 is 1.28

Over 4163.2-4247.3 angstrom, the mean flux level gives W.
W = 24.2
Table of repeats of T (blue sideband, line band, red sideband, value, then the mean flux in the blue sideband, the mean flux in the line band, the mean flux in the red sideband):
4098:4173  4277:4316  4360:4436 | 0.23 mag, 22.9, 21.5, 29.2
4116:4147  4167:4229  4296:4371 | 0.03 mag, 23.3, 23.6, 26.3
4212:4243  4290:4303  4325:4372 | 0.30 mag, 24.7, 20.9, 29.6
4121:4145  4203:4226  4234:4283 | -0.02 mag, 23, 25.2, 25.6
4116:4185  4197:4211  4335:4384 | 0.02 mag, 23.2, 24.2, 28.9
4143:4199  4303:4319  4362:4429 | 0.33 mag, 22.9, 19.7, 28.8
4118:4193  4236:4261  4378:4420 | -0.05 mag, 23.1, 26.2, 28.4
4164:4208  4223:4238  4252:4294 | 0.05 mag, 23.1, 22.7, 24.5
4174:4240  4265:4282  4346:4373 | 0.08 mag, 23.7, 24.5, 30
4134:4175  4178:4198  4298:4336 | 0.03 mag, 23.2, 22.6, 23.3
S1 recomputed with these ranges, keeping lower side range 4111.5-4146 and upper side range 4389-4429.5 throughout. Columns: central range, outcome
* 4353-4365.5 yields -0.10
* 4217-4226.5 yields 0.06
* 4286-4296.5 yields 0.16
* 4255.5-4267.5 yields 0.06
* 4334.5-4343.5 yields 0.00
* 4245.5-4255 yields 0.01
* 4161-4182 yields 0.03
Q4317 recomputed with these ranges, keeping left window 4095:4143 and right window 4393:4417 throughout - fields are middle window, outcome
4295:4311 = 5.8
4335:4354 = -0.5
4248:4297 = 3.5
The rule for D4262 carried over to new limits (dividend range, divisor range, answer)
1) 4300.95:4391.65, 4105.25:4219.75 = 1.14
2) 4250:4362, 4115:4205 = 1.09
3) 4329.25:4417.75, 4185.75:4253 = 1.18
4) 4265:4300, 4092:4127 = 1.03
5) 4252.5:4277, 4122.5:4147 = 1.05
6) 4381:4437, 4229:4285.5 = 1.15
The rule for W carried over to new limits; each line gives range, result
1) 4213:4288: 24.9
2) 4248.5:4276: 24.2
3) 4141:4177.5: 23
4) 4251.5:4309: 22.8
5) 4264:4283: 24.7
